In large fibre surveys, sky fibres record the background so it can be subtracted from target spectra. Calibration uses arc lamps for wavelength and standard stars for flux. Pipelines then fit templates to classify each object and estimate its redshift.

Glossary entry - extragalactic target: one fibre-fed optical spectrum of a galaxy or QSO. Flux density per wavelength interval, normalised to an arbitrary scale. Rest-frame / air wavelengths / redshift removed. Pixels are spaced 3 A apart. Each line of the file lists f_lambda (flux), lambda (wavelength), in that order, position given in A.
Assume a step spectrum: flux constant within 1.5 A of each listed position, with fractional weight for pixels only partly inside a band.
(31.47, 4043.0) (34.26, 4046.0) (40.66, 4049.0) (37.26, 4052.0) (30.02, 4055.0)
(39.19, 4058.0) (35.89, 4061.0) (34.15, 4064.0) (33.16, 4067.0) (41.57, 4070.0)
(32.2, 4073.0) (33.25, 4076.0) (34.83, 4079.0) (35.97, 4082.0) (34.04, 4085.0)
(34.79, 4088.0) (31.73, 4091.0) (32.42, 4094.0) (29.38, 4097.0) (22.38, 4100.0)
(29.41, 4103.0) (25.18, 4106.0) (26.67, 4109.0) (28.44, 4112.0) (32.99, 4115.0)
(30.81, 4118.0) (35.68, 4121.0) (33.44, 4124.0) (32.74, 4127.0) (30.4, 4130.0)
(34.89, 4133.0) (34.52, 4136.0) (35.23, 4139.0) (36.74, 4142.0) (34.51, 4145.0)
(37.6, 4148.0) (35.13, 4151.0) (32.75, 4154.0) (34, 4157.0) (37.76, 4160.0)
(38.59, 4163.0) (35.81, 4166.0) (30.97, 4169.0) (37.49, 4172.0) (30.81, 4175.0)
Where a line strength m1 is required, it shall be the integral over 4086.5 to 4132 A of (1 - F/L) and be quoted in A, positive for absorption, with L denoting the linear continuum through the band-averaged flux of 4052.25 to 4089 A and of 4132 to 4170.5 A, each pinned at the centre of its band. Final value 6.0 A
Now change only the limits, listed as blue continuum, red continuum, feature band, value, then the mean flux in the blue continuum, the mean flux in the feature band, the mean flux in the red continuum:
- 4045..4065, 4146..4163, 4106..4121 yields 2.5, 36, 29.9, 35.7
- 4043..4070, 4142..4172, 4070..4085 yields 0.3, 35.7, 34.8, 35.4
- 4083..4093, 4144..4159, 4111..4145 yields 1.0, 33.6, 33.4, 34.9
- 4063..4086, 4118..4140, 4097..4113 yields 3.5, 34.9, 26.6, 33.6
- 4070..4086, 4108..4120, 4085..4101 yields 1.0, 34.8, 30.7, 30.1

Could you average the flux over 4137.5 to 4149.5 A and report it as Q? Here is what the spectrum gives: 36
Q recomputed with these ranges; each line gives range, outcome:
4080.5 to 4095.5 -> 33.8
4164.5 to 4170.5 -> 33.4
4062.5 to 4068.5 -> 33.7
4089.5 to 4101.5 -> 29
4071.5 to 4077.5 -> 32.7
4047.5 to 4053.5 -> 39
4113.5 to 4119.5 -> 31.9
